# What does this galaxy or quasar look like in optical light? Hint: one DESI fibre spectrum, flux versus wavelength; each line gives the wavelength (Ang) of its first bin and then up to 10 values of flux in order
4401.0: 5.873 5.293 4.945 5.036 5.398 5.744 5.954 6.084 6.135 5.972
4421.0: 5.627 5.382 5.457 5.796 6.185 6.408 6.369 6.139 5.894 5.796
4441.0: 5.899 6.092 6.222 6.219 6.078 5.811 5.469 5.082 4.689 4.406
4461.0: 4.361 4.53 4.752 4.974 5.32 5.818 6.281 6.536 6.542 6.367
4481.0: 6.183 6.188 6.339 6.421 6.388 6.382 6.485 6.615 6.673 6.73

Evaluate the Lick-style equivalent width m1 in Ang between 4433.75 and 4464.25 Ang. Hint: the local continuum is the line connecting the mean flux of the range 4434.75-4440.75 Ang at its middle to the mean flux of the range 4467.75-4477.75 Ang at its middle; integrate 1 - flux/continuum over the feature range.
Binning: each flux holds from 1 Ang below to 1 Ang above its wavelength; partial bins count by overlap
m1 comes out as 2.3 Ang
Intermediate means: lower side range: 5.91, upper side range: 6.06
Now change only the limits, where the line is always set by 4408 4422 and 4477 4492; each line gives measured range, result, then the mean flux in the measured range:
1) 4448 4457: 0.9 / 5.51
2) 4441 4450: -0.1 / 6.12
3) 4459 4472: 2.7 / 4.92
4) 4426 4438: -0.3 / 6.13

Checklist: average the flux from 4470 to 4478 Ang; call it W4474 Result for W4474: 6.29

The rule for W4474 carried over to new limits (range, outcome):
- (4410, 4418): 5.98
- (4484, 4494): 6.4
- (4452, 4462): 4.8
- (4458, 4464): 4.43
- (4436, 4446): 5.98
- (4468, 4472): 5.57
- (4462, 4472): 5.08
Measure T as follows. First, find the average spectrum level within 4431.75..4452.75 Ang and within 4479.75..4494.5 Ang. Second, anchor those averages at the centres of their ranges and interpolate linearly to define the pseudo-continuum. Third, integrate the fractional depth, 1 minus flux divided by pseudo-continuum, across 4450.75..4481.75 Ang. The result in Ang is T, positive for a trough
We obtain 3.9 Ang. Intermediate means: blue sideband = 6.04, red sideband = 6.35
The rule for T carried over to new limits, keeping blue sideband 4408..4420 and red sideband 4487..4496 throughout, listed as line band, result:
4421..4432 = 0.3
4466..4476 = 0.8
